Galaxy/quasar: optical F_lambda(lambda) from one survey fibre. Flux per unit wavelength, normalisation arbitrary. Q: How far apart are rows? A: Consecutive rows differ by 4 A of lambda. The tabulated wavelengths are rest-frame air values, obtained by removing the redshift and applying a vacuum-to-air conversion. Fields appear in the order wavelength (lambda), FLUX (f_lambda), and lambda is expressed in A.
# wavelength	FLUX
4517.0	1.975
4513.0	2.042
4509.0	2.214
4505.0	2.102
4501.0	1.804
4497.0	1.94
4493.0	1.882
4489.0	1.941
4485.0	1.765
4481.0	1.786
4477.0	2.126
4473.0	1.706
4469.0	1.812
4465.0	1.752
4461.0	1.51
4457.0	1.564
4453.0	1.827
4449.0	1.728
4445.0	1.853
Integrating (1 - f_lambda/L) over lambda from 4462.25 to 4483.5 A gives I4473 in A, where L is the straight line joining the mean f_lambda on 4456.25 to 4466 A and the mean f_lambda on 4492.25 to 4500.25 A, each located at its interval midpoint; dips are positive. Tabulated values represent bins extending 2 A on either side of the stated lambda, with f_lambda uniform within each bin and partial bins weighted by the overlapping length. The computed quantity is -1.5 A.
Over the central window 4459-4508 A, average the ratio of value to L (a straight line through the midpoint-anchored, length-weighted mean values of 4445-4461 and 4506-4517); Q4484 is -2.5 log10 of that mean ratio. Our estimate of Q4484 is 0.03 mag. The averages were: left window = 1.7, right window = 2.1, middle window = 1.85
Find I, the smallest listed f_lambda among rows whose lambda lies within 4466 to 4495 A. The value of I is 1.706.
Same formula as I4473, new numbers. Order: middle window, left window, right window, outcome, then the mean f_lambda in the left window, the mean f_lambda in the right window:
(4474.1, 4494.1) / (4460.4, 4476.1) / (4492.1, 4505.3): -0.67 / 1.74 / 1.91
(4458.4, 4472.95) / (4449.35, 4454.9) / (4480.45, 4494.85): 1.04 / 1.8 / 1.85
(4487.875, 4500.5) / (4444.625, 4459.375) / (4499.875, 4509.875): 0.45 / 1.72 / 2.04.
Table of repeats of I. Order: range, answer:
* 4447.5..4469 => 1.51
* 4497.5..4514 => 1.804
